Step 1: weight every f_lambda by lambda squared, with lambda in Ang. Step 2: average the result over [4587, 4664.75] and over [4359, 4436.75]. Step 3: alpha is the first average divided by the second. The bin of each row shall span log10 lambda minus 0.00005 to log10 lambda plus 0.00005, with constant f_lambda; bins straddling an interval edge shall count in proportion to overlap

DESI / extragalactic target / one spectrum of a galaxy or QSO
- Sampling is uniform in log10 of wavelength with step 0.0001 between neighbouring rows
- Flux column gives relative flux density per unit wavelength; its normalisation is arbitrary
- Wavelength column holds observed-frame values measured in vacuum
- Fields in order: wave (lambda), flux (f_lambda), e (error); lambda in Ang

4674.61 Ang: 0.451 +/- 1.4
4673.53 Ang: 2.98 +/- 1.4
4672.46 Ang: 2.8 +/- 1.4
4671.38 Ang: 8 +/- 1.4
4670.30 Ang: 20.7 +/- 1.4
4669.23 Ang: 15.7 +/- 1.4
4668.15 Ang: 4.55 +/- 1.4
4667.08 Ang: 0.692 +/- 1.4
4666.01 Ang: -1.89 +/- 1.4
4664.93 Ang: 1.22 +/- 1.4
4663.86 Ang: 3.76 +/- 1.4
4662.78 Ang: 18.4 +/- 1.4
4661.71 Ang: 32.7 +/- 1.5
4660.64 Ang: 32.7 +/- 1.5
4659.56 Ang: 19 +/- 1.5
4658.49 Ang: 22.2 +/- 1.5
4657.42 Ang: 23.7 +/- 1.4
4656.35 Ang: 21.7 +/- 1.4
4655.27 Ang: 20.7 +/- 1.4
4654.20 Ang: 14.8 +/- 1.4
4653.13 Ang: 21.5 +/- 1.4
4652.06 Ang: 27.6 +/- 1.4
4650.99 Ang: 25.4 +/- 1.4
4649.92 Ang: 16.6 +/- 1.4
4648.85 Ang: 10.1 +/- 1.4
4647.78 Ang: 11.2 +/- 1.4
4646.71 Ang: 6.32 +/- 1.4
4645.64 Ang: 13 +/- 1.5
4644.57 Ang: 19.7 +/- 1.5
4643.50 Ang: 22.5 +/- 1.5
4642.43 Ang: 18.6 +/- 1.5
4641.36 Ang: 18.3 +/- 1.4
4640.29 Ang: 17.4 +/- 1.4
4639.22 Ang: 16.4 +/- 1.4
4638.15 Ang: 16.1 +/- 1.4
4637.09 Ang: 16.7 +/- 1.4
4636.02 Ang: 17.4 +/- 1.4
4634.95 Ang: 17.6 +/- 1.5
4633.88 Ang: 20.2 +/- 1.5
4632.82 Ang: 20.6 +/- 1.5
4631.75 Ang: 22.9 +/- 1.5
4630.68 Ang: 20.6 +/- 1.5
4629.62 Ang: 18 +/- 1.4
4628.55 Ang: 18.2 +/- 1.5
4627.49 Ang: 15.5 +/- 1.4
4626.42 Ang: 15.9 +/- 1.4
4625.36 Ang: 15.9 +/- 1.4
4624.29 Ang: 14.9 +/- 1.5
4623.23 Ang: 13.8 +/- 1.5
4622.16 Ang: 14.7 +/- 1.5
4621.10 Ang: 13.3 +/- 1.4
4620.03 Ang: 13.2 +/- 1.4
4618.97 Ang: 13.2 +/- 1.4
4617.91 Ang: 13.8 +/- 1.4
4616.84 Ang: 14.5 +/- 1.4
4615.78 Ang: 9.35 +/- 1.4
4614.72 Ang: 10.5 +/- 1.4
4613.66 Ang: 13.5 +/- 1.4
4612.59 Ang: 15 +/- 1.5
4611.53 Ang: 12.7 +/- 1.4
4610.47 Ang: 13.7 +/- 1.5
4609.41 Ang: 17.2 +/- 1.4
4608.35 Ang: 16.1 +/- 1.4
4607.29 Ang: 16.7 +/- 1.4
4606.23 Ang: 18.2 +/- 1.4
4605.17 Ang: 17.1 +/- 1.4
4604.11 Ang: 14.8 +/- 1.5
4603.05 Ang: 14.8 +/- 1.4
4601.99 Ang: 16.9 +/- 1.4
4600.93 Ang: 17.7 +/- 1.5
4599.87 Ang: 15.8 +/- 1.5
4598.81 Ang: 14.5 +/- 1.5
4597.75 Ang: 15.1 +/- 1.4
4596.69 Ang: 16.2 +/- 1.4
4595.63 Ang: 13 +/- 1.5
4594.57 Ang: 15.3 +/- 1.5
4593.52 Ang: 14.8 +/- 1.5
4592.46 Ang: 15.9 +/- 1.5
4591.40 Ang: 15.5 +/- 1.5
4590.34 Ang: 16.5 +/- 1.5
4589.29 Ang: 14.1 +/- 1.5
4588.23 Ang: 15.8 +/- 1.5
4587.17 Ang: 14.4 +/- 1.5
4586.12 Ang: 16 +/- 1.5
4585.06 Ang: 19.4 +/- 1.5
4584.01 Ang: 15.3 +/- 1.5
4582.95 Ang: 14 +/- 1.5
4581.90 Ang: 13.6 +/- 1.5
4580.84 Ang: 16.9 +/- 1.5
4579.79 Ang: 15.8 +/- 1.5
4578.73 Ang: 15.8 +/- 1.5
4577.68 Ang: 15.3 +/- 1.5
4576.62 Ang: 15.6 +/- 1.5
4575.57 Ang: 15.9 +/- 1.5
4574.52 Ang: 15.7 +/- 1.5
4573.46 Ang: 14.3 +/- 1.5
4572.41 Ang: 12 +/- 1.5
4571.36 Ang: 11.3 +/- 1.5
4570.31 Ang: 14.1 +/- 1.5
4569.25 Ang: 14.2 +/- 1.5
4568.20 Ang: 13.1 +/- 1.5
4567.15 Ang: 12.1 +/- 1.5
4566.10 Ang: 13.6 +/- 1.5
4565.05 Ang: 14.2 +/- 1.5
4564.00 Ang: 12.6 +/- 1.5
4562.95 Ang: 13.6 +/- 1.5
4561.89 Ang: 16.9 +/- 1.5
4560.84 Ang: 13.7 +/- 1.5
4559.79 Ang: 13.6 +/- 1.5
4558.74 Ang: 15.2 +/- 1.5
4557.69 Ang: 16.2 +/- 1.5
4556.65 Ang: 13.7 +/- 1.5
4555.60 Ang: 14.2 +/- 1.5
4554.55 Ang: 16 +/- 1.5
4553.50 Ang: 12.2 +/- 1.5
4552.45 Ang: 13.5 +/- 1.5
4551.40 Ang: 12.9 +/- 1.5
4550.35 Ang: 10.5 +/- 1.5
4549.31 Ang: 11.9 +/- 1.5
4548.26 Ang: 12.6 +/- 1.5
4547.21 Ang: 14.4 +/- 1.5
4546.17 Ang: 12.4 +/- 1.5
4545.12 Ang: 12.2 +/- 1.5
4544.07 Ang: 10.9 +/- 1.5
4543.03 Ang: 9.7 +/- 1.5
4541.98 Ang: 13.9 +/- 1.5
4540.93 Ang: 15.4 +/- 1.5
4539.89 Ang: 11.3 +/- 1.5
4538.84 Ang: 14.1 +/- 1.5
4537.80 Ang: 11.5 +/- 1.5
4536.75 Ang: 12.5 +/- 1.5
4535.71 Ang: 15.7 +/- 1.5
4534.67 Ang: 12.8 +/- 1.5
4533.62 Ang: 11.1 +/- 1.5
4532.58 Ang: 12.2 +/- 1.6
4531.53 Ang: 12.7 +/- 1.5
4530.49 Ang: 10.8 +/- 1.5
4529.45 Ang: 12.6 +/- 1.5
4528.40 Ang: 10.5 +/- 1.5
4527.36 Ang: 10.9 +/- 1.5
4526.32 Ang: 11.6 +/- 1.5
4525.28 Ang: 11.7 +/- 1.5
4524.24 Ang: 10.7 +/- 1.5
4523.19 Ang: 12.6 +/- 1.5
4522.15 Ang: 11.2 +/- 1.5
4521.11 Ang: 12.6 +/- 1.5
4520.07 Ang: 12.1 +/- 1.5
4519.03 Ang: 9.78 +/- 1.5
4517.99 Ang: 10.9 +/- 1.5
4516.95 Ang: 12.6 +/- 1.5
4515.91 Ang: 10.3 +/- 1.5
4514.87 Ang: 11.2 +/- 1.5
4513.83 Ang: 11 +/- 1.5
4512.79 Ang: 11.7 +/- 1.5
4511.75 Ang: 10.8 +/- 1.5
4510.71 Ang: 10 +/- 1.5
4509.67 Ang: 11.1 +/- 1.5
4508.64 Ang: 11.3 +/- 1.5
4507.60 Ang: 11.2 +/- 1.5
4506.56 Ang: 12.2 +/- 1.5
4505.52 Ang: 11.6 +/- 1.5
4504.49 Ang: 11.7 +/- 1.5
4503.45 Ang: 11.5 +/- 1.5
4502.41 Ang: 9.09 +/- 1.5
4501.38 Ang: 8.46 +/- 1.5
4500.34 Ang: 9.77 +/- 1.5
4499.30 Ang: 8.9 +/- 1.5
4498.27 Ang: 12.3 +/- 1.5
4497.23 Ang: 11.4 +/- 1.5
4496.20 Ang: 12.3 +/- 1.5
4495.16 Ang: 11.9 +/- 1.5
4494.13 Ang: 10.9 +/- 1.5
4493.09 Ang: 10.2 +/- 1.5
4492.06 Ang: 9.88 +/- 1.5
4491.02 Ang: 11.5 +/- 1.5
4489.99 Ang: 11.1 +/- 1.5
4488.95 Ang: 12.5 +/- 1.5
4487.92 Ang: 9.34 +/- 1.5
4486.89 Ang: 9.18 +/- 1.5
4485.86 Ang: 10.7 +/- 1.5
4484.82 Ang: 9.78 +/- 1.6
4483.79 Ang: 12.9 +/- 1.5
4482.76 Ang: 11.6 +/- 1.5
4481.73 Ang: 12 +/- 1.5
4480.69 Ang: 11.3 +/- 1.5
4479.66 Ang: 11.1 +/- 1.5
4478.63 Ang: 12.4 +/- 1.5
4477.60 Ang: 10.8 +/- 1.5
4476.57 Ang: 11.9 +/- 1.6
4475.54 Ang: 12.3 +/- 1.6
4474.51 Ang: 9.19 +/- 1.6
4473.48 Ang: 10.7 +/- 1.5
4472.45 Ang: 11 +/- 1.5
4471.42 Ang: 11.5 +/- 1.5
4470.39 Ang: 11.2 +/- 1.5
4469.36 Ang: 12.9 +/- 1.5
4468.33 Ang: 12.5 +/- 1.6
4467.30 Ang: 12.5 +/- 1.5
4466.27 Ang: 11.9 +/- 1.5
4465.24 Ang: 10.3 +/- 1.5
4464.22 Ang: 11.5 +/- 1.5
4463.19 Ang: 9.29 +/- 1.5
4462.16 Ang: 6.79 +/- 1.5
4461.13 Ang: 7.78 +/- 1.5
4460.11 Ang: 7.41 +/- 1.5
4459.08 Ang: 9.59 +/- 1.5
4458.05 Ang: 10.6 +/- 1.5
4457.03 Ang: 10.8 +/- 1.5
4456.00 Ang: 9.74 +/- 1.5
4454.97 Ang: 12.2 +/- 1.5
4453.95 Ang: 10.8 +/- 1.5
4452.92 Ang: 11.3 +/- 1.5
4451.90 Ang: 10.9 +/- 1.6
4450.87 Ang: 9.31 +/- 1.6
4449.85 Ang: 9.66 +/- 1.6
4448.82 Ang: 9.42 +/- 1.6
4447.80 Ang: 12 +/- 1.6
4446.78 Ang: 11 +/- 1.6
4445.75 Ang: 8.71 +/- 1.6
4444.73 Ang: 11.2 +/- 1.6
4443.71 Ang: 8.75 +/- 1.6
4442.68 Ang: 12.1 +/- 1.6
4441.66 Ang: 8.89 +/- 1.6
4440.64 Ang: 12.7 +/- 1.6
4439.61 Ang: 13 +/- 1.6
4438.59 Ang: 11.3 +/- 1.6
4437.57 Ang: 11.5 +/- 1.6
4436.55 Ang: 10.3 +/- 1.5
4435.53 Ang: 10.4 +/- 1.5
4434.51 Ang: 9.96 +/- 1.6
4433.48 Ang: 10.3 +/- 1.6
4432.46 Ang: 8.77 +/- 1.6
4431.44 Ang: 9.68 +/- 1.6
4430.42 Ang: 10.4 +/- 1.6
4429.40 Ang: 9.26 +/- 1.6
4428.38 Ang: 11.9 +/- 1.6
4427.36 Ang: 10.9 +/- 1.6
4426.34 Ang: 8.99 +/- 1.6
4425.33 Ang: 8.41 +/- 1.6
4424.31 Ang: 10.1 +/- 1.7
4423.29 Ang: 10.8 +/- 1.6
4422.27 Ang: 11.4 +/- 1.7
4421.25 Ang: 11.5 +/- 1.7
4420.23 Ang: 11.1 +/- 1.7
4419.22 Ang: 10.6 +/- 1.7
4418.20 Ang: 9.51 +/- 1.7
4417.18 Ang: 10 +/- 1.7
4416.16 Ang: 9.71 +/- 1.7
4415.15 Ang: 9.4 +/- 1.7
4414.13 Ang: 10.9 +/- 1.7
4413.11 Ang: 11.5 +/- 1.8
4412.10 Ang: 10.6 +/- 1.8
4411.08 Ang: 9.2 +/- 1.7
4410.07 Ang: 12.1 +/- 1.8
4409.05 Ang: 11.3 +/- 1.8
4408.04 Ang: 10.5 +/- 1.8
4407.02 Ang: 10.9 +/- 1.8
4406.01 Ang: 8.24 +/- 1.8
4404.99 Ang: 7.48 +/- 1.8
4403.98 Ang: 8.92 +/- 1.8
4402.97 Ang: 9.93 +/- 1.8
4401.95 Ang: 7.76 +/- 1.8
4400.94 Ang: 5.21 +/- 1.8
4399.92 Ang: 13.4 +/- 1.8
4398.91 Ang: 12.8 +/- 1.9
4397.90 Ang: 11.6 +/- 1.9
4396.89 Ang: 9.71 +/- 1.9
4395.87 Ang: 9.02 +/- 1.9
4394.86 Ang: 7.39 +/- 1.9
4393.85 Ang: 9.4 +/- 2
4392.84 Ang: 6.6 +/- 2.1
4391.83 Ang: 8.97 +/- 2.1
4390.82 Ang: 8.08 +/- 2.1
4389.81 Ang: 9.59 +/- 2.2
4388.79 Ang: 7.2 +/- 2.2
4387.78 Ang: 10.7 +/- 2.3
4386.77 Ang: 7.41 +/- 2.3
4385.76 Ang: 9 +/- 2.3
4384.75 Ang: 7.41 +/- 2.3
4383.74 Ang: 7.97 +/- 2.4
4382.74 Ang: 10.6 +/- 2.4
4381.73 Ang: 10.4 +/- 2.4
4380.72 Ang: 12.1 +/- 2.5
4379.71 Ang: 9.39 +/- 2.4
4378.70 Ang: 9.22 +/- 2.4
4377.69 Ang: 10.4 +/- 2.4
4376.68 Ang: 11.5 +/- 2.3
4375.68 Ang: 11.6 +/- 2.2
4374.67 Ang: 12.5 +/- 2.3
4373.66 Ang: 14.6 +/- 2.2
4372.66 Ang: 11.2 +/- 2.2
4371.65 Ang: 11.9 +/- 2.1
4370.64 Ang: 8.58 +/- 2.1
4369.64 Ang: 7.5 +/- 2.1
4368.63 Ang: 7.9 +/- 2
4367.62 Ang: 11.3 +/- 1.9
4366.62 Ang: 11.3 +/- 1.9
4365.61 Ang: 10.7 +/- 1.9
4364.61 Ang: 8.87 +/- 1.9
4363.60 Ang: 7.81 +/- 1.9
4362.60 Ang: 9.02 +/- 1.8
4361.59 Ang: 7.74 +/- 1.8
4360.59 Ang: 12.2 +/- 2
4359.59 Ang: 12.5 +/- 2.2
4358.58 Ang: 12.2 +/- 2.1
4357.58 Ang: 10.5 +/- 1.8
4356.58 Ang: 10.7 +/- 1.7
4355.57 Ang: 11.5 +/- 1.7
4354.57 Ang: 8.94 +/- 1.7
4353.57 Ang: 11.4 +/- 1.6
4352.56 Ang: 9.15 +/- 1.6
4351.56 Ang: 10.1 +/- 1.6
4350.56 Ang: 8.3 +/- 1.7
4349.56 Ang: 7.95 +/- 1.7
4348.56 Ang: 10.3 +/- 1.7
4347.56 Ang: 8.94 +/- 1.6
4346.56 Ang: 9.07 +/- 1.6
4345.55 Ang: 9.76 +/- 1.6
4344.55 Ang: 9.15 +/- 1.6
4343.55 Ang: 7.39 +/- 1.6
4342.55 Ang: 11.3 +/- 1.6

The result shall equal 1.86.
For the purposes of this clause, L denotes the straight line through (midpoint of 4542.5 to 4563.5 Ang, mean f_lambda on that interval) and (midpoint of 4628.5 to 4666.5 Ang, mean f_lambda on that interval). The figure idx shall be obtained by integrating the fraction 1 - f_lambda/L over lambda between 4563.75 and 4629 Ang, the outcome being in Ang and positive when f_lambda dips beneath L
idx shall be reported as 2.2 Ang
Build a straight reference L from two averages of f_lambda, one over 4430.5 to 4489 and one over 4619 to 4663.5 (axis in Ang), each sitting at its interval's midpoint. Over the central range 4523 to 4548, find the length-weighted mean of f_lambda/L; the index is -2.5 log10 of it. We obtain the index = 0.134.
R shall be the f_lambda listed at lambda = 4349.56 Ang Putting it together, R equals 7.95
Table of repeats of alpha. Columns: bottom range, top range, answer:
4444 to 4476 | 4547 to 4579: 1.38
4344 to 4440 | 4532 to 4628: 1.55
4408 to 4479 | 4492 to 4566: 1.19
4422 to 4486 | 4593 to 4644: 1.62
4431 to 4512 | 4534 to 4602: 1.38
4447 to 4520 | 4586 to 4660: 1.62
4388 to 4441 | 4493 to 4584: 1.33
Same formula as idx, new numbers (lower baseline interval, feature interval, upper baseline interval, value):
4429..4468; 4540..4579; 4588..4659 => 1.6 Ang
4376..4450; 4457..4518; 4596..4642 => 6.3 Ang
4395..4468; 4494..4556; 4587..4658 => 6.7 Ang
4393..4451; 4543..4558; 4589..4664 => 1.5 Ang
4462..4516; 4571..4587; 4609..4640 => -1.1 Ang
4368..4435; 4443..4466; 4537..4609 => 2.6 Ang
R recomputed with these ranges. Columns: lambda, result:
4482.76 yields 11.6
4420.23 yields 11.1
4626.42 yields 15.9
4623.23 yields 13.8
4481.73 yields 12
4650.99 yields 25.4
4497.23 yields 11.4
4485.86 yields 10.7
